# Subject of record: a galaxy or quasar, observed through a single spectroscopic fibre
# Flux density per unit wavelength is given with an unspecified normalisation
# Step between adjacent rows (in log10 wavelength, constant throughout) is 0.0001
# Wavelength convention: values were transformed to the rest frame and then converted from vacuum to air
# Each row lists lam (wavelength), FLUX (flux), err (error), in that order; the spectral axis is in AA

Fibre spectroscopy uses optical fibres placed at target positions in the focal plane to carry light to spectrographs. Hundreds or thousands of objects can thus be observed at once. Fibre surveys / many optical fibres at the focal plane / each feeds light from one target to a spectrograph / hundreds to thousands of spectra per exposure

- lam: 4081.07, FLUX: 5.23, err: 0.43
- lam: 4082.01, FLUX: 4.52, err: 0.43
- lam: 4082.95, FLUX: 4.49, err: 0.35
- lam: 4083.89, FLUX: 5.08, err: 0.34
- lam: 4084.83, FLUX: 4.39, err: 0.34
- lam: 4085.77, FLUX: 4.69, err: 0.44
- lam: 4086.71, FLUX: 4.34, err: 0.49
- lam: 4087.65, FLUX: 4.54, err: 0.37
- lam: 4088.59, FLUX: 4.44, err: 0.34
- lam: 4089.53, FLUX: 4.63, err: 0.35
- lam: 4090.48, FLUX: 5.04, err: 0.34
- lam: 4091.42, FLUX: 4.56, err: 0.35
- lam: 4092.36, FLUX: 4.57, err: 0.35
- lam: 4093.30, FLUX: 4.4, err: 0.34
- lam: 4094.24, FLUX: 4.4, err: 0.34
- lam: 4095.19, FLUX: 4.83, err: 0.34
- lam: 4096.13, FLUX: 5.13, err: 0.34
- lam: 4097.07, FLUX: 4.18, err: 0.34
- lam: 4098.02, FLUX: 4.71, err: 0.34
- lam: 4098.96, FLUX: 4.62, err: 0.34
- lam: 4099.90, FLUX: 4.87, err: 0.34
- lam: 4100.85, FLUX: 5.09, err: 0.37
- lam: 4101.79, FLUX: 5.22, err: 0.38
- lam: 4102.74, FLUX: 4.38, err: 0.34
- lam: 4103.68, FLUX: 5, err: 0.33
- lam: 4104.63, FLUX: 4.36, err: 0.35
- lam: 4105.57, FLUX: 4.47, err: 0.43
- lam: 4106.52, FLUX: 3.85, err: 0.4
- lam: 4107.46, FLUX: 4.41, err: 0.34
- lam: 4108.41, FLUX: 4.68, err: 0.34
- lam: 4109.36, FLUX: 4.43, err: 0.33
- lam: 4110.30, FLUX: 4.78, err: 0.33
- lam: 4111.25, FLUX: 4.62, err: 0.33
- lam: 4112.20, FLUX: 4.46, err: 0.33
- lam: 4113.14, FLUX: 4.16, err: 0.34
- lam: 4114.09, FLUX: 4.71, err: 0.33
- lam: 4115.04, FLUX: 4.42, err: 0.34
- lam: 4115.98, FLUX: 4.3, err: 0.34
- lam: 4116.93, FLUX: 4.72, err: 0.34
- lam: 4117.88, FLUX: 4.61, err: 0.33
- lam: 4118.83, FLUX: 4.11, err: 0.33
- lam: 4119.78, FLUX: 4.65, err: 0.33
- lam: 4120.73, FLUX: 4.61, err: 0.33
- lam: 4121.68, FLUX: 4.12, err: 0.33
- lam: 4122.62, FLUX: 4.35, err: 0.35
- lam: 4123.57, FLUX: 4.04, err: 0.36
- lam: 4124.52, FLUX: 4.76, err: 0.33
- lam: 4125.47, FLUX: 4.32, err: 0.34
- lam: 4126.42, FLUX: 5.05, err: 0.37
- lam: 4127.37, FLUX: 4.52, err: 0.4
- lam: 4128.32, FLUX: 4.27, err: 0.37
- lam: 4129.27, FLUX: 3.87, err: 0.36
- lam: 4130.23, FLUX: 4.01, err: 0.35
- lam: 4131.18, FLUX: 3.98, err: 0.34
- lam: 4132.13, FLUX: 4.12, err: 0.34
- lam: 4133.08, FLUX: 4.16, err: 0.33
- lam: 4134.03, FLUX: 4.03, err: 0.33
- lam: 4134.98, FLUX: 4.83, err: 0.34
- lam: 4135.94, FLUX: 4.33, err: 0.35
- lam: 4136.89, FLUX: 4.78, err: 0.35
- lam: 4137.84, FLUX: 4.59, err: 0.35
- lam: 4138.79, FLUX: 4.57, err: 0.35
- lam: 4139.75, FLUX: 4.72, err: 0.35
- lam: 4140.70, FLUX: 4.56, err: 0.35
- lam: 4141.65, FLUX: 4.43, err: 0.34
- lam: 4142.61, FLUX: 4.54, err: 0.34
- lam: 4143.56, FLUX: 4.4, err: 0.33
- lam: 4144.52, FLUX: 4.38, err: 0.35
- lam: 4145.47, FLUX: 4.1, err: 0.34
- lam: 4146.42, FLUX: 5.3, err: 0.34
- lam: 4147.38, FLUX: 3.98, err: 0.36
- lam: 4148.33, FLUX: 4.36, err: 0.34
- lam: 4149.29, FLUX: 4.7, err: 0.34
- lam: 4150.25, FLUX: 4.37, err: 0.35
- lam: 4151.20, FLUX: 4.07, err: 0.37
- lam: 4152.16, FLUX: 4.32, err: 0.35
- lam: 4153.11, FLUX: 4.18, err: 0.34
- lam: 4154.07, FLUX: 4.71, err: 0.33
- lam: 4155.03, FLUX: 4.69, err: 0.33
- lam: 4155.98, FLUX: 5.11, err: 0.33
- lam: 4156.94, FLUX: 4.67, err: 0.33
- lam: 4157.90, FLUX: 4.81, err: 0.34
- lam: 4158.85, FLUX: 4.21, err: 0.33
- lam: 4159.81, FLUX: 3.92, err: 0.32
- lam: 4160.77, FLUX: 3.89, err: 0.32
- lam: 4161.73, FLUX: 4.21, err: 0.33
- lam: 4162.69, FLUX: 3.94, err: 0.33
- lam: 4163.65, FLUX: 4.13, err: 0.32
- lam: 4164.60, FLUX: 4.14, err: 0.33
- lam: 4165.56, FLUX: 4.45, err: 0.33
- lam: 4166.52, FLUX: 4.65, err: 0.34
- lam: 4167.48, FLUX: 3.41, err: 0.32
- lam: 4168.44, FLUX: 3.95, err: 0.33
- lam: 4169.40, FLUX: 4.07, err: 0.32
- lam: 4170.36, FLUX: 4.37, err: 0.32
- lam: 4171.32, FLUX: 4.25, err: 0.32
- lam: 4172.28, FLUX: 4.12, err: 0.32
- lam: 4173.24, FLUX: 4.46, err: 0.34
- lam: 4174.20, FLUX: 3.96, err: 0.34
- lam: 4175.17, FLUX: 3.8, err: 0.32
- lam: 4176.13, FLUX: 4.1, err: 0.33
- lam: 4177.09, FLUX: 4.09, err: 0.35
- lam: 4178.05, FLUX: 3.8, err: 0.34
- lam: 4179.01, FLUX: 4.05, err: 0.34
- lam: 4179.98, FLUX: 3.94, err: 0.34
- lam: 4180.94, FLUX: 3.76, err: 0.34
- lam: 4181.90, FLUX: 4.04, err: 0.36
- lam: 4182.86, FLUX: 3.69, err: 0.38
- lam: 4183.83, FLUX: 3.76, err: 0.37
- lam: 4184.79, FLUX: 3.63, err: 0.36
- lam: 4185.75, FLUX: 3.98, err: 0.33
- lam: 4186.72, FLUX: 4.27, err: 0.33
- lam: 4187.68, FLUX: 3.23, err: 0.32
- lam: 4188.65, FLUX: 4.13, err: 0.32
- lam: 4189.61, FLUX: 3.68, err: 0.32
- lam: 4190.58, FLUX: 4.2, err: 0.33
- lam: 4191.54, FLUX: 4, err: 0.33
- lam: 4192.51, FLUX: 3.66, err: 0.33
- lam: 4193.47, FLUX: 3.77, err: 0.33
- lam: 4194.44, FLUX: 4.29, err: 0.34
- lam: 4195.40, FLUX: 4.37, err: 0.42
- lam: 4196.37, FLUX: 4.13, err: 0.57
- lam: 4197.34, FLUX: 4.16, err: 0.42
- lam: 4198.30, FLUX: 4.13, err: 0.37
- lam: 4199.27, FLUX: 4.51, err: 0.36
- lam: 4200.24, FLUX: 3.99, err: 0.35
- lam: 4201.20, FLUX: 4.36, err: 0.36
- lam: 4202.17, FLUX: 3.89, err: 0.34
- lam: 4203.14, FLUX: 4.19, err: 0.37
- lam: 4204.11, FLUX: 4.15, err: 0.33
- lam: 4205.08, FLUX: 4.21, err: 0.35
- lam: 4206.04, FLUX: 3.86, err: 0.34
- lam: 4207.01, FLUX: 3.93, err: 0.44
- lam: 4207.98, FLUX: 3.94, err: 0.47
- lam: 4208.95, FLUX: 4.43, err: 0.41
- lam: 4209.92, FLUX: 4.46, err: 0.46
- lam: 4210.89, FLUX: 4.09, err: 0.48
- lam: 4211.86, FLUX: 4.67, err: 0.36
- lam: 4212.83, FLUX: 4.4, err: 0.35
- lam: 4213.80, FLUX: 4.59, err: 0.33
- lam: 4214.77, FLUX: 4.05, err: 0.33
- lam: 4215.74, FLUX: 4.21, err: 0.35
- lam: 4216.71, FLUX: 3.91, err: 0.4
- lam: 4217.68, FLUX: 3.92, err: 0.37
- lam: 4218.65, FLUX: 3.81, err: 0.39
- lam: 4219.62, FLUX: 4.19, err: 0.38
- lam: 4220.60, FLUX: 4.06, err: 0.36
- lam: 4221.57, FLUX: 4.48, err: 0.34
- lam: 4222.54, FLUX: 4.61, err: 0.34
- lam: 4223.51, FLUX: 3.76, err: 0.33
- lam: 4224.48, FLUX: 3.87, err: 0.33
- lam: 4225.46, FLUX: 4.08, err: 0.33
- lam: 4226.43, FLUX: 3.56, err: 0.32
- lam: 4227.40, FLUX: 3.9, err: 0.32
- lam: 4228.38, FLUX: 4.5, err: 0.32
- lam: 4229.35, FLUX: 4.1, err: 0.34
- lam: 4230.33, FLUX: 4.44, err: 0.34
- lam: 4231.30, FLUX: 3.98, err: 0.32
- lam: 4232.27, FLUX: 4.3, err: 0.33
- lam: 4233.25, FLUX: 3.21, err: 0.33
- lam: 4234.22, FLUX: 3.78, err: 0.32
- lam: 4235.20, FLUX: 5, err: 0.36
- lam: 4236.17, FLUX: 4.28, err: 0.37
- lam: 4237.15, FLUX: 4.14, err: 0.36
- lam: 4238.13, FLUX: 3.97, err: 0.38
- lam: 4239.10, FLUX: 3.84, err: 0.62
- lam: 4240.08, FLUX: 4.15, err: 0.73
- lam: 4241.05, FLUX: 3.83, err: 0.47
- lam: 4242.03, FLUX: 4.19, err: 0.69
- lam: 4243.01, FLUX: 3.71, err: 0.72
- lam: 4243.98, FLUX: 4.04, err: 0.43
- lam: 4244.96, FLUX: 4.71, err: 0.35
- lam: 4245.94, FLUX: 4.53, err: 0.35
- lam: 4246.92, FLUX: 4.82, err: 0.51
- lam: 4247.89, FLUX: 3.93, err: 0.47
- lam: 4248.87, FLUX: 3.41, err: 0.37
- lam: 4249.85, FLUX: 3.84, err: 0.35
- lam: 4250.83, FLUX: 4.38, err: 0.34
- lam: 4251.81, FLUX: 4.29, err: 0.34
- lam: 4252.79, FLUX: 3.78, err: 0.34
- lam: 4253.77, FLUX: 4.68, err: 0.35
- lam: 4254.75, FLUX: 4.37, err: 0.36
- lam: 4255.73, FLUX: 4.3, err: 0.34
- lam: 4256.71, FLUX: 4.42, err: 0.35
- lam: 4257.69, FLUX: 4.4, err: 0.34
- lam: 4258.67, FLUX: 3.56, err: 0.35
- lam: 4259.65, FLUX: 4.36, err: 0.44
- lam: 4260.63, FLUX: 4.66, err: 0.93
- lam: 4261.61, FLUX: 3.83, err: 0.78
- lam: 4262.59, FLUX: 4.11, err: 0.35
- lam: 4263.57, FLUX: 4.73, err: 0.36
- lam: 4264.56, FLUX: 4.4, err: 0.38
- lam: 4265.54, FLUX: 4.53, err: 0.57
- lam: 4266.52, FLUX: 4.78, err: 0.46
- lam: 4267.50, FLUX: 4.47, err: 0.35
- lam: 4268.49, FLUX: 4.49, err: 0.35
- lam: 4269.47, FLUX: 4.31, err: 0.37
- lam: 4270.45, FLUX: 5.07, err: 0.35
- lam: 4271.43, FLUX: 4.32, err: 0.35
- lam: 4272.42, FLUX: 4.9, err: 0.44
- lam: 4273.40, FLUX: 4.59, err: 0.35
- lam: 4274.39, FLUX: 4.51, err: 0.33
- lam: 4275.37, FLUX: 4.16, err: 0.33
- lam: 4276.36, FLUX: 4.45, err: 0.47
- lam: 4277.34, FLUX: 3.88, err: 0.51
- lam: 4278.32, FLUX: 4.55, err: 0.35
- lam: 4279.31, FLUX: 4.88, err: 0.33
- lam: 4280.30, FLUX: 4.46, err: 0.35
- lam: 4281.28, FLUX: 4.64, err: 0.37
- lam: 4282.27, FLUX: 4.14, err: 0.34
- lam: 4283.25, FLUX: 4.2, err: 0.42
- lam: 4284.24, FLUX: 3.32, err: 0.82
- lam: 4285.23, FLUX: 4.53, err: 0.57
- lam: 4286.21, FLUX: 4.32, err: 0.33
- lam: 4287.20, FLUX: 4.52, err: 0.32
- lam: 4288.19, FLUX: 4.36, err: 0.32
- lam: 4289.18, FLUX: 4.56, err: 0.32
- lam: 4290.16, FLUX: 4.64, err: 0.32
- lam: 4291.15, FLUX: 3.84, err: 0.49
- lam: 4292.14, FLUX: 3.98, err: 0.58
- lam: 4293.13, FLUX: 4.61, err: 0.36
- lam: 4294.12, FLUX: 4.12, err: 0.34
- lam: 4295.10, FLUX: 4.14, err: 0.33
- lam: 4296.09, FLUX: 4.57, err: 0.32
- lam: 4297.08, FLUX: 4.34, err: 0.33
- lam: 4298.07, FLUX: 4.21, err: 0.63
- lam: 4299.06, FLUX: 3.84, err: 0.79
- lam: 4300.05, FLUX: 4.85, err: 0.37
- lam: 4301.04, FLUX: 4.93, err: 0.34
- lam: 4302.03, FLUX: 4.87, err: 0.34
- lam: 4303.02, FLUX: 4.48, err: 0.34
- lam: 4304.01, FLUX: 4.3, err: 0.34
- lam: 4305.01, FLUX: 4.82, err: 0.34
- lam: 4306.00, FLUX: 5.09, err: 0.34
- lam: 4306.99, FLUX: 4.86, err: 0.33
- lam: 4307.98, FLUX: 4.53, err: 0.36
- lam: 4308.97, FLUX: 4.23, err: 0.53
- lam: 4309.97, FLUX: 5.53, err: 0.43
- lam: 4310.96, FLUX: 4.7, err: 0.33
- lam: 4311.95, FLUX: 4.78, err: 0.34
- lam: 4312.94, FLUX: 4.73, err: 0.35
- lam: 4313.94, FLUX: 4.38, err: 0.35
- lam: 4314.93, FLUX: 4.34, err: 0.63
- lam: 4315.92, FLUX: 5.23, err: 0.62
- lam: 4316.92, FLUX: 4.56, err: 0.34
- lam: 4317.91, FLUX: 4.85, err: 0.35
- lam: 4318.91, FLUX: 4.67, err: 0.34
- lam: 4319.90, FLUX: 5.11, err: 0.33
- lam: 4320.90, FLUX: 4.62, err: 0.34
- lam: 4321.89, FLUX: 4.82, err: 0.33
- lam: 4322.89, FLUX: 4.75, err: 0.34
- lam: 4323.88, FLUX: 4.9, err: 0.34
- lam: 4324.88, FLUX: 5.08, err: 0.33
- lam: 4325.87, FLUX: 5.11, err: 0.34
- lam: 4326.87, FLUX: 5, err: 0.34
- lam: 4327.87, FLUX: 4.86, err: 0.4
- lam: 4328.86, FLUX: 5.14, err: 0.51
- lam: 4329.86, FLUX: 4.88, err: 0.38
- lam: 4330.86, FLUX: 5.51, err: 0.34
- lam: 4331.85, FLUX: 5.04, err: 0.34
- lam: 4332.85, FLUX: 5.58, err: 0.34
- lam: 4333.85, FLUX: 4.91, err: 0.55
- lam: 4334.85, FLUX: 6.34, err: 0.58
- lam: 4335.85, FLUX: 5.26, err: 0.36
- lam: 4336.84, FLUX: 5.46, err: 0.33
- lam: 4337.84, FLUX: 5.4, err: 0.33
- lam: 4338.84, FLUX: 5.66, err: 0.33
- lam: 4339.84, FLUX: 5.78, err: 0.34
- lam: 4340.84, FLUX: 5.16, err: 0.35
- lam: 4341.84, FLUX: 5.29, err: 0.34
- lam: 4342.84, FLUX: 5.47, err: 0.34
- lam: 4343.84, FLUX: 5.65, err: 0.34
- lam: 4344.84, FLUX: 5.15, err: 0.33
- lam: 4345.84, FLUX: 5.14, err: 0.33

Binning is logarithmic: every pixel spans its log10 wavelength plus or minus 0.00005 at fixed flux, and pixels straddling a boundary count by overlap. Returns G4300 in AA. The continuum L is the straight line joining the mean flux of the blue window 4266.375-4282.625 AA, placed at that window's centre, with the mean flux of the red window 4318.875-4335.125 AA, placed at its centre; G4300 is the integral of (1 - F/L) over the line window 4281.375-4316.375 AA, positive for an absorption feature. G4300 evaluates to 2.1 AA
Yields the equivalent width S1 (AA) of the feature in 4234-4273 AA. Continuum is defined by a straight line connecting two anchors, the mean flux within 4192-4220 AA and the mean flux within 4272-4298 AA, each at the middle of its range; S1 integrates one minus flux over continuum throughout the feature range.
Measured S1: -0.2 AA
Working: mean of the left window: 4.15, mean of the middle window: 4.29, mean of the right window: 4.35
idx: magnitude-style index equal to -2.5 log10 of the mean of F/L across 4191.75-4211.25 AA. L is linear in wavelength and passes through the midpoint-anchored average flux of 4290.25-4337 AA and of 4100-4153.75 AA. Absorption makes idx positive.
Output 0.11 mag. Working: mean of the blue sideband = 4.45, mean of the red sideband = 4.78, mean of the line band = 4.12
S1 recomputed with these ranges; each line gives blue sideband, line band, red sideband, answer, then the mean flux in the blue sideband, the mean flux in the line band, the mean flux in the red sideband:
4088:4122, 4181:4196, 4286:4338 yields 2.4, 4.57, 3.91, 4.76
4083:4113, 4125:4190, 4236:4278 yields 3.7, 4.61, 4.23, 4.28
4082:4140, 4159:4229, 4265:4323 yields 6.9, 4.51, 4.07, 4.53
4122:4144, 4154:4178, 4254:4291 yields 0.9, 4.4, 4.23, 4.4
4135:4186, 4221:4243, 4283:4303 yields 1.1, 4.26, 4.08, 4.34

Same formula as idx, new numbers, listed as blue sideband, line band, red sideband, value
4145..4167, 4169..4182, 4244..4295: 0.083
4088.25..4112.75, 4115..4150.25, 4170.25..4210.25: -0.003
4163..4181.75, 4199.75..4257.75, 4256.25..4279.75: 0.036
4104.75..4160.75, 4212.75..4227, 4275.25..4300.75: 0.071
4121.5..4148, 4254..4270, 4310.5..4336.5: 0.100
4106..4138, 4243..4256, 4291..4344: 0.121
